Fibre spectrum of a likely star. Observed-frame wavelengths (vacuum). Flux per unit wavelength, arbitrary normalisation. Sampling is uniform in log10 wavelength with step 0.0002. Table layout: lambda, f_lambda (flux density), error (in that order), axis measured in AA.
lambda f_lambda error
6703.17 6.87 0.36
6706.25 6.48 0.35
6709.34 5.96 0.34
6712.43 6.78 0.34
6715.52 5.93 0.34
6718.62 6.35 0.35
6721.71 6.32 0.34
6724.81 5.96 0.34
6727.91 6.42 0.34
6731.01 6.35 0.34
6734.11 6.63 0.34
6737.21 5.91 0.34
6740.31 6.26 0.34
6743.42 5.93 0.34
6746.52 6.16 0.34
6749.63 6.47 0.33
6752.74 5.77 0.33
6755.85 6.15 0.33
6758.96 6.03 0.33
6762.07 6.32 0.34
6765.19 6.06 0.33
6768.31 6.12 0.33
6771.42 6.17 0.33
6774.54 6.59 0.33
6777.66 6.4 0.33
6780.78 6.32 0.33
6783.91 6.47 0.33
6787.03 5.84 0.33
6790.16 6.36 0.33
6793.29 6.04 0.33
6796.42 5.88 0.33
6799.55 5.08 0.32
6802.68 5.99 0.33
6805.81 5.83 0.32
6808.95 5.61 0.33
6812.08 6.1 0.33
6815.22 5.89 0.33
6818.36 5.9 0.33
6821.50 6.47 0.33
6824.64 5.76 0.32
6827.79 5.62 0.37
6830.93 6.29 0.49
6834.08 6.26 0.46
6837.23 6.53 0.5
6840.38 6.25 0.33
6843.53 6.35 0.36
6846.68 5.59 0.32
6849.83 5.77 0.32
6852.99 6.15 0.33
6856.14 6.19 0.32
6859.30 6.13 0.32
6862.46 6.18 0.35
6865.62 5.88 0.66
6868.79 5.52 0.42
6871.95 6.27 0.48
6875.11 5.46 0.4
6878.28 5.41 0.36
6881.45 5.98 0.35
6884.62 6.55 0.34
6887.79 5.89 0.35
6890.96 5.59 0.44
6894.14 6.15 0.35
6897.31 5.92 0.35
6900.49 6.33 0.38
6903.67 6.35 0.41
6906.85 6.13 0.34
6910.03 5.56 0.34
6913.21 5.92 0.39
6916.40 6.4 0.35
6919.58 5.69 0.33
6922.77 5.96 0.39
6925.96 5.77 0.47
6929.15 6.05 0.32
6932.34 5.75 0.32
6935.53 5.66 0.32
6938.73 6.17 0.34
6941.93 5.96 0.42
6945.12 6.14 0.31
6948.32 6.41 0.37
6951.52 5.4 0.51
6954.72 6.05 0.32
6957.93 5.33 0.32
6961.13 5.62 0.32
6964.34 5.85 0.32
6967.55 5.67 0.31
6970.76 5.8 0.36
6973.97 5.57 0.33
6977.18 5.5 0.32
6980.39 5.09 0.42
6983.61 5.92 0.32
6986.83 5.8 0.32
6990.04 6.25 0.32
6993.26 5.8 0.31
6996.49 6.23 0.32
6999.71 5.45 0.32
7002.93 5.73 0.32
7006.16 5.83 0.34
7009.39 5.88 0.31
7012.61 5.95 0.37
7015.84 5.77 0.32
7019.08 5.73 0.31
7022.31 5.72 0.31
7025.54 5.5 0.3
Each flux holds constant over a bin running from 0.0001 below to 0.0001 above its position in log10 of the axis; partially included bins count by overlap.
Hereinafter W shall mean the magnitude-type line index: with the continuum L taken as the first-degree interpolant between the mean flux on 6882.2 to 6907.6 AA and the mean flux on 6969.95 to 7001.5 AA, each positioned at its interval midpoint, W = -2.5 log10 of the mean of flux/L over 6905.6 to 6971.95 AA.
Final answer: 0.01 mag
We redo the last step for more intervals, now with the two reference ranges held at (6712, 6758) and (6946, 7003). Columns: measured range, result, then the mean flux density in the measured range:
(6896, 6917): -0.034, 6.07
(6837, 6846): -0.048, 6.28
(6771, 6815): 0.011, 6.04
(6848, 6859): -0.010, 6.04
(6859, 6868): -0.007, 6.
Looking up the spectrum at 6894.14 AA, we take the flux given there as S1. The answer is 6.15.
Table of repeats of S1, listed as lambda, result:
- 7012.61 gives 5.95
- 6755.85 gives 6.15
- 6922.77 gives 5.96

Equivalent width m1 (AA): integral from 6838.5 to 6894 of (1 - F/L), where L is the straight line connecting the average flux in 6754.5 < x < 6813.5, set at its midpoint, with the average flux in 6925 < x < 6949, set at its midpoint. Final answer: 0.58 AA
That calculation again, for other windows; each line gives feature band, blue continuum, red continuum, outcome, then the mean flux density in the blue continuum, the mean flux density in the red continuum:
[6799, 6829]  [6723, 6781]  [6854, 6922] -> 1.2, 6.21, 5.98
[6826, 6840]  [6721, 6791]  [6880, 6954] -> -0.2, 6.21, 5.99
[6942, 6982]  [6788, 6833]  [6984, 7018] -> 1.1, 5.92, 5.87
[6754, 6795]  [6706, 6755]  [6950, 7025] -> -0.5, 6.22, 5.73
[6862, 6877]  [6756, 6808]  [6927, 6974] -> 0.3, 6.09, 5.84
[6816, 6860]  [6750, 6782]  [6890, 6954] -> 0.1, 6.2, 5.97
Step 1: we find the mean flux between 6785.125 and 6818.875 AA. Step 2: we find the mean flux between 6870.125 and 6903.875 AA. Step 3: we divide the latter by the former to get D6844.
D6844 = 1.02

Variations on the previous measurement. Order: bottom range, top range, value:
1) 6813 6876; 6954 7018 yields 0.95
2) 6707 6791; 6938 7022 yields 0.93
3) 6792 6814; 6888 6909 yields 1.05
